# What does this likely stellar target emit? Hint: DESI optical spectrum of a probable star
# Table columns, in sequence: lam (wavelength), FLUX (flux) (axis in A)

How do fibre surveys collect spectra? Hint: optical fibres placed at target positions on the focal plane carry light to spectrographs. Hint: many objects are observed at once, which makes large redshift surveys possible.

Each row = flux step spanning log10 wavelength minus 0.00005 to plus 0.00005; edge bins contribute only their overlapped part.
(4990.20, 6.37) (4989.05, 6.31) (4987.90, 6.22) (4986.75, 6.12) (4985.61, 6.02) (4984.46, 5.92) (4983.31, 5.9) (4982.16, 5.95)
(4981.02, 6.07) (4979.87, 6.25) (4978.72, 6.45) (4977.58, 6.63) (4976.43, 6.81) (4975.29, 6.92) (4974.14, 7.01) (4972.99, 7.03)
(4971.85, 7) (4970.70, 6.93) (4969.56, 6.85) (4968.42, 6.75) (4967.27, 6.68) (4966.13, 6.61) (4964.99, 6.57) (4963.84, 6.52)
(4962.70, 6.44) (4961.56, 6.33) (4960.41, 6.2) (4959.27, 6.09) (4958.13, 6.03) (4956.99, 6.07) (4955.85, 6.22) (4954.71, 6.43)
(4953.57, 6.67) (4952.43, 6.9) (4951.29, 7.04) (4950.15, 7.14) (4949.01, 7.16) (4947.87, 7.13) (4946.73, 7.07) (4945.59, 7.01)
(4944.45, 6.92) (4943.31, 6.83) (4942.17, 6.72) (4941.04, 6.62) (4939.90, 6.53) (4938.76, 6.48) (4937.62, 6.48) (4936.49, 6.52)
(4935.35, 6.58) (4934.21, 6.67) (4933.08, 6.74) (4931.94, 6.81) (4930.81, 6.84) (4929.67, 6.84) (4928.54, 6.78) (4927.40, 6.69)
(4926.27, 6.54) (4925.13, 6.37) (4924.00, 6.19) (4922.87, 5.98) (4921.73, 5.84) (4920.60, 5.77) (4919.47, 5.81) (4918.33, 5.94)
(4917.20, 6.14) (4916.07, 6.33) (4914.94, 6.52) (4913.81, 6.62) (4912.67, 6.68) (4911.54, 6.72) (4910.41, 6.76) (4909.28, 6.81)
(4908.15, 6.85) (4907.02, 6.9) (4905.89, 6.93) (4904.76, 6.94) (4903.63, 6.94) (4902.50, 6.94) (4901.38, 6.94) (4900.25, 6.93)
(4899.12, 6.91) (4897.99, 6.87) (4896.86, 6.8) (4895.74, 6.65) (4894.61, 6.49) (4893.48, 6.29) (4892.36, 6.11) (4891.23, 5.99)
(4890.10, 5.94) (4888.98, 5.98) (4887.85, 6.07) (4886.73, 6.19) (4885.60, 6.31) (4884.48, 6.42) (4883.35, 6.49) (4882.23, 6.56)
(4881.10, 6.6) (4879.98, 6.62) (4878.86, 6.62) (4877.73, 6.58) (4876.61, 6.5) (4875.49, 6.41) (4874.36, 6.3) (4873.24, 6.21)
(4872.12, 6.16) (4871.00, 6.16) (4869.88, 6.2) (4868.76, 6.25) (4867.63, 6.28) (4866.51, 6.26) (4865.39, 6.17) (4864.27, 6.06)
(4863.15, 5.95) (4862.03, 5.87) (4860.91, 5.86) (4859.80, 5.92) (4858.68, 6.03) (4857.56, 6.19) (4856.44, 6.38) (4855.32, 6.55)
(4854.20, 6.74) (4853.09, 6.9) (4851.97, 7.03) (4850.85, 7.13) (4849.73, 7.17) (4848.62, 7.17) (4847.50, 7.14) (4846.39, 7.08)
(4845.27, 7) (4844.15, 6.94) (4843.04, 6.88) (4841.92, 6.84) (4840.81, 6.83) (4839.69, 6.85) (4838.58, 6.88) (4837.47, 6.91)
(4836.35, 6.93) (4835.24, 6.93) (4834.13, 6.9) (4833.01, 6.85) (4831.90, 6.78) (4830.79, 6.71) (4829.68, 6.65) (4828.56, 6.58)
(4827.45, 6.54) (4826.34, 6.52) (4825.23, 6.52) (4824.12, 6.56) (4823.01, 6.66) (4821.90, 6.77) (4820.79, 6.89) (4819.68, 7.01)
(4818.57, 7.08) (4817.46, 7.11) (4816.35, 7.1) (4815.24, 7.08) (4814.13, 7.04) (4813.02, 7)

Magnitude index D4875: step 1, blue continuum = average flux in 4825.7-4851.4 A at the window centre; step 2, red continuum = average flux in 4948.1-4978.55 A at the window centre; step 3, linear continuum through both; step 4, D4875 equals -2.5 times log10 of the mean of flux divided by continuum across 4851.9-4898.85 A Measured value 0.08 mag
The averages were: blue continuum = 6.88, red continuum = 6.66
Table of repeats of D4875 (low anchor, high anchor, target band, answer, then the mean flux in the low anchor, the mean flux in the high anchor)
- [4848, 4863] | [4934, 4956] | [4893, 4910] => -0.027 mag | 6.52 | 6.77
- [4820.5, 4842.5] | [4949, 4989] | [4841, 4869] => 0.025 mag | 6.75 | 6.5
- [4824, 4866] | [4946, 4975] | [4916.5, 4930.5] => 0.071 mag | 6.66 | 6.68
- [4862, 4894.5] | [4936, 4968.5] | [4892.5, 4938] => -0.023 mag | 6.27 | 6.62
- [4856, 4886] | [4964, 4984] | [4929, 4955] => -0.047 mag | 6.27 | 6.6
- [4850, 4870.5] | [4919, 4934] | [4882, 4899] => 0.002 mag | 6.33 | 6.41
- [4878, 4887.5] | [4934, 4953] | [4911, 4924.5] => 0.077 mag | 6.47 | 6.81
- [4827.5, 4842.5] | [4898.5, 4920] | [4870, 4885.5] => 0.050 mag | 6.81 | 6.66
